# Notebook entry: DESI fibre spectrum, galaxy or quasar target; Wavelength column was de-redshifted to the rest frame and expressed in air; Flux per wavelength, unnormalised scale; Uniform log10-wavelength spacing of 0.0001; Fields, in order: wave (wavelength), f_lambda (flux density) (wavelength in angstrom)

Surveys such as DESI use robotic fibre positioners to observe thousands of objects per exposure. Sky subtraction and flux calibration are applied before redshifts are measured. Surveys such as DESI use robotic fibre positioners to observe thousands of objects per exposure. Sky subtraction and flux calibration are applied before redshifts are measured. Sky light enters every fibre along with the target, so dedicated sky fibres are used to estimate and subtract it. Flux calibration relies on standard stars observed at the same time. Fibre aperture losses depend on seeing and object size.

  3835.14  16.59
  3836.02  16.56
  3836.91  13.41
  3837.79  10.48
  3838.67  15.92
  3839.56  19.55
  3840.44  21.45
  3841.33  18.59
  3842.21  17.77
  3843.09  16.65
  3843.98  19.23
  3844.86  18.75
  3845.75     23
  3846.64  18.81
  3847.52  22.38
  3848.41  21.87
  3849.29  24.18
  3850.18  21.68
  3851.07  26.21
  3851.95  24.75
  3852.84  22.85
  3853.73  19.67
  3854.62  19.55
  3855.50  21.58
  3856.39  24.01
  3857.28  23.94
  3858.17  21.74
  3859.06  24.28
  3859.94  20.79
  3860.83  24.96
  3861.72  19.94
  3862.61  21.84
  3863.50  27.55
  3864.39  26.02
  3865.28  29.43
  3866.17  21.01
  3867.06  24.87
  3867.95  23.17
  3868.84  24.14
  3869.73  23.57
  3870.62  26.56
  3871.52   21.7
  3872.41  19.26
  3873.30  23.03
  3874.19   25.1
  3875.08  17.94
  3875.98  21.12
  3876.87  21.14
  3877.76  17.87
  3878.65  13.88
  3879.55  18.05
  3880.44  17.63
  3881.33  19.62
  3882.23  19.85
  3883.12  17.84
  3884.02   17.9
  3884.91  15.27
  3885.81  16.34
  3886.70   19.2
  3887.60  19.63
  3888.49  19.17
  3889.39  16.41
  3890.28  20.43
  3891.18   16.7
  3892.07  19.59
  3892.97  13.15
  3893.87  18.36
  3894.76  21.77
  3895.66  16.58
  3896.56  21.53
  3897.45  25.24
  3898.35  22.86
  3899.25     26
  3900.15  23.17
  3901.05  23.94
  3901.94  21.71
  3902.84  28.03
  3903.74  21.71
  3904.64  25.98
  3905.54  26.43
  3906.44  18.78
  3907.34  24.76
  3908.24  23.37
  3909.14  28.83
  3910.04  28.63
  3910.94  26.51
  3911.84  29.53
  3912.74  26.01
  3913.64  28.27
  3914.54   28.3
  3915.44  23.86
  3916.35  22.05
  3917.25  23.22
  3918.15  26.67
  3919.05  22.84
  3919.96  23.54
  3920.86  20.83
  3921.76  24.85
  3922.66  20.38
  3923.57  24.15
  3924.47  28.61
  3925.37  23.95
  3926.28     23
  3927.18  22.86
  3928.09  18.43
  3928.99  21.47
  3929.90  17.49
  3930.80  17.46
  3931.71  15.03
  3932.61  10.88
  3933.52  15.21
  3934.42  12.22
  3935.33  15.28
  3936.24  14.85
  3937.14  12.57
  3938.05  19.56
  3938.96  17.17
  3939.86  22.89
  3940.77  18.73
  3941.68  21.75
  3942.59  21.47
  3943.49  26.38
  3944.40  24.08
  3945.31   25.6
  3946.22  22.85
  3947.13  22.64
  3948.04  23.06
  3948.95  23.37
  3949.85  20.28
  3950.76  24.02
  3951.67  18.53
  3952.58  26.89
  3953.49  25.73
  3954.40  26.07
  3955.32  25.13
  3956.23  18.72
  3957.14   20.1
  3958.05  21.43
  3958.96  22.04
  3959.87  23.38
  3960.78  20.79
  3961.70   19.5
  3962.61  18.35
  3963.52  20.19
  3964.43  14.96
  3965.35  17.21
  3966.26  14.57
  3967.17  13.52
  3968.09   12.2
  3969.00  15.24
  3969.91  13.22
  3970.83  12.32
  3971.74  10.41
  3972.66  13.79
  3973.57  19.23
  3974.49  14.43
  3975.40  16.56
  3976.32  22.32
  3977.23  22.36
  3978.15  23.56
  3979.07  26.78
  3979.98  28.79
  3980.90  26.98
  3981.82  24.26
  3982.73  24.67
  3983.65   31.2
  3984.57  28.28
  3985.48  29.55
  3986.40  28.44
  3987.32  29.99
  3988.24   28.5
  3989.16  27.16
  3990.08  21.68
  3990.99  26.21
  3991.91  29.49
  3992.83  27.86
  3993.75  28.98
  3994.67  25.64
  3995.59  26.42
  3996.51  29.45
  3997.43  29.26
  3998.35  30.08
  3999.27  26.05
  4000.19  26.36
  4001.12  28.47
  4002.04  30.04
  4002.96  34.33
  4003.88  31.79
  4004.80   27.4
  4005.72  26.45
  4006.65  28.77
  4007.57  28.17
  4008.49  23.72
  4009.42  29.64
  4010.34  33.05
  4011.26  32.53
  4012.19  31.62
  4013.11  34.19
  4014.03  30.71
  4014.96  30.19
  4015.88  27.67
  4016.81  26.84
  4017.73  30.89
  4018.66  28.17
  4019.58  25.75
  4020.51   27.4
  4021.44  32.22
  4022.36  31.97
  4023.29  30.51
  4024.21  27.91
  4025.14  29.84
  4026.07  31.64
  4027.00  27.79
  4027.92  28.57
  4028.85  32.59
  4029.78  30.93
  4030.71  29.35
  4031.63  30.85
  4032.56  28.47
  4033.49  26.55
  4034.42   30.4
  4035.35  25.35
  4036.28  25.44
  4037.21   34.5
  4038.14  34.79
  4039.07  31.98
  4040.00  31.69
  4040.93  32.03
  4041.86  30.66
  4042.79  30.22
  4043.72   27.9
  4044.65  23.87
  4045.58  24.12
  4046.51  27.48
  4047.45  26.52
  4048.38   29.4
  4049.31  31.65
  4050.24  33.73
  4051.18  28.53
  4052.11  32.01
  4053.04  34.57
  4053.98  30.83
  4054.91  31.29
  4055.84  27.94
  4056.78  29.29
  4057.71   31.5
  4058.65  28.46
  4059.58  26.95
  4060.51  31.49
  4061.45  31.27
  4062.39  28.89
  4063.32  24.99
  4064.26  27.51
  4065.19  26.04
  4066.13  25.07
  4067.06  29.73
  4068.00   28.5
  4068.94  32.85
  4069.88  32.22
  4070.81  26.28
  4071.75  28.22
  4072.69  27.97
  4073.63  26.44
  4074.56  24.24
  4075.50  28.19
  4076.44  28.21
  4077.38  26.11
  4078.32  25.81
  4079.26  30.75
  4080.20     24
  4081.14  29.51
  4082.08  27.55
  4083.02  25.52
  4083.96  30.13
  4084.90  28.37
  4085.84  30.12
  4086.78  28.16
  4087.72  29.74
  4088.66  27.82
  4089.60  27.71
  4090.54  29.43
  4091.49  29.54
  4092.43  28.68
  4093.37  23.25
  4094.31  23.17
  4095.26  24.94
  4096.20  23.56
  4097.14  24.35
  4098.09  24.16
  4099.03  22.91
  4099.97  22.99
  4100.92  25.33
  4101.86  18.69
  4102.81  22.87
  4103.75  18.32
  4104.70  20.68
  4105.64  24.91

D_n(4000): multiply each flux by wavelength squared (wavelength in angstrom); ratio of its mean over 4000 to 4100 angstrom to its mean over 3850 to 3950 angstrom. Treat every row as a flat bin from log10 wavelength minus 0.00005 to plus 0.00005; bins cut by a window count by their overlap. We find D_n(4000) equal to 1.43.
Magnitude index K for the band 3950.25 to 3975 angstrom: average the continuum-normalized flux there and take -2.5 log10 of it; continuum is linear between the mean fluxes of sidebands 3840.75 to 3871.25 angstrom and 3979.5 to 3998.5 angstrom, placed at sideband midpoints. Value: 0.39 mag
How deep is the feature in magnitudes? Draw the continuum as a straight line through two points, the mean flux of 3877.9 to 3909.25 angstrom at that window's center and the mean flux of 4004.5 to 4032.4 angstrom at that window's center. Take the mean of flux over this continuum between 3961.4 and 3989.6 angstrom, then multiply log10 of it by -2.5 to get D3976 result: 0.26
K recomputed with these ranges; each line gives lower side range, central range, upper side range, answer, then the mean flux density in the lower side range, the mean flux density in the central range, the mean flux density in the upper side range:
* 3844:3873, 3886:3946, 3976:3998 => 0.14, 22.9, 21.6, 27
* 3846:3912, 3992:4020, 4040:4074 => -0.08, 21.9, 29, 29.1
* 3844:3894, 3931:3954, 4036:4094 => 0.20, 21.1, 20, 28.8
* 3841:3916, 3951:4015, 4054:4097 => 0.04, 22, 24.3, 27.9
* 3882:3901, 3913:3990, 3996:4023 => 0.15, 19.5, 21.3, 29.4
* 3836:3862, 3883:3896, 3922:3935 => 0.12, 20.6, 17.9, 19.4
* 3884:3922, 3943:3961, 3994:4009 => 0.10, 22.6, 23.1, 28.3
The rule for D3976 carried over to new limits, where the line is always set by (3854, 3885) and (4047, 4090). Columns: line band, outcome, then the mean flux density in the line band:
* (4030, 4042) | -0.097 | 30.2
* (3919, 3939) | 0.230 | 19.2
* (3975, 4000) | -0.035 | 26.7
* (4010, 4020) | -0.126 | 30.1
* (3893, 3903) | 0.028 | 22.1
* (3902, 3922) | -0.085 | 25.1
